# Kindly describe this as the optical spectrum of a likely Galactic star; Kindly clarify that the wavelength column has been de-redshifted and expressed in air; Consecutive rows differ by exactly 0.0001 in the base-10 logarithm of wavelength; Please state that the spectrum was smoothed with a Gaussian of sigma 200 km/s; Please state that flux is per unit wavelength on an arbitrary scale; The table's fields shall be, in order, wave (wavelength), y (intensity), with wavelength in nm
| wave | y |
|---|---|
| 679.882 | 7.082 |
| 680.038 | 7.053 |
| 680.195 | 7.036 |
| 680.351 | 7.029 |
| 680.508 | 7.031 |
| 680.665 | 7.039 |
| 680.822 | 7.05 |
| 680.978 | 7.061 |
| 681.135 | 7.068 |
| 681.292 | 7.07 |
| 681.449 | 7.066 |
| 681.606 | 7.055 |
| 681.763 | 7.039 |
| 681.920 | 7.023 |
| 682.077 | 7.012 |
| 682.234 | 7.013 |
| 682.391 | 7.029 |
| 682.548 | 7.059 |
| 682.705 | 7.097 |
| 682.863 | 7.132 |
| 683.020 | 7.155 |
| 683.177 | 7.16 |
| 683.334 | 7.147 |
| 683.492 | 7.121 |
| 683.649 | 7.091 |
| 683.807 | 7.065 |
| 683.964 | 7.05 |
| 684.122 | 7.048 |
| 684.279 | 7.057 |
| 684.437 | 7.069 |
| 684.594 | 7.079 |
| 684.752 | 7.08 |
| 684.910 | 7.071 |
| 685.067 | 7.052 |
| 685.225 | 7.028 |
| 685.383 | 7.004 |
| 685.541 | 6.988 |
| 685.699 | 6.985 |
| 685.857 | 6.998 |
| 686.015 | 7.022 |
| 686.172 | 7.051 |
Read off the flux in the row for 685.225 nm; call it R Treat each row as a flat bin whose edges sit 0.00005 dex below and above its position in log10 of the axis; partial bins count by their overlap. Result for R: 7.028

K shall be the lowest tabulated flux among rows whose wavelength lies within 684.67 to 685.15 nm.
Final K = 7.052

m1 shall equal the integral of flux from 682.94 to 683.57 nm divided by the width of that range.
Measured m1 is 7.15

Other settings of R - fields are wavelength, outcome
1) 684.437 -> 7.069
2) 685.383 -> 7.004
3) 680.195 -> 7.036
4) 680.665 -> 7.039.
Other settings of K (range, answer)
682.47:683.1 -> 7.059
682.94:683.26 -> 7.155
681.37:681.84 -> 7.039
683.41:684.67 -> 7.048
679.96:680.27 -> 7.036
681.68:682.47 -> 7.012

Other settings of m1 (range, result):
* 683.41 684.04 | 7.08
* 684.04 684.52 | 7.06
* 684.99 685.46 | 7.02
